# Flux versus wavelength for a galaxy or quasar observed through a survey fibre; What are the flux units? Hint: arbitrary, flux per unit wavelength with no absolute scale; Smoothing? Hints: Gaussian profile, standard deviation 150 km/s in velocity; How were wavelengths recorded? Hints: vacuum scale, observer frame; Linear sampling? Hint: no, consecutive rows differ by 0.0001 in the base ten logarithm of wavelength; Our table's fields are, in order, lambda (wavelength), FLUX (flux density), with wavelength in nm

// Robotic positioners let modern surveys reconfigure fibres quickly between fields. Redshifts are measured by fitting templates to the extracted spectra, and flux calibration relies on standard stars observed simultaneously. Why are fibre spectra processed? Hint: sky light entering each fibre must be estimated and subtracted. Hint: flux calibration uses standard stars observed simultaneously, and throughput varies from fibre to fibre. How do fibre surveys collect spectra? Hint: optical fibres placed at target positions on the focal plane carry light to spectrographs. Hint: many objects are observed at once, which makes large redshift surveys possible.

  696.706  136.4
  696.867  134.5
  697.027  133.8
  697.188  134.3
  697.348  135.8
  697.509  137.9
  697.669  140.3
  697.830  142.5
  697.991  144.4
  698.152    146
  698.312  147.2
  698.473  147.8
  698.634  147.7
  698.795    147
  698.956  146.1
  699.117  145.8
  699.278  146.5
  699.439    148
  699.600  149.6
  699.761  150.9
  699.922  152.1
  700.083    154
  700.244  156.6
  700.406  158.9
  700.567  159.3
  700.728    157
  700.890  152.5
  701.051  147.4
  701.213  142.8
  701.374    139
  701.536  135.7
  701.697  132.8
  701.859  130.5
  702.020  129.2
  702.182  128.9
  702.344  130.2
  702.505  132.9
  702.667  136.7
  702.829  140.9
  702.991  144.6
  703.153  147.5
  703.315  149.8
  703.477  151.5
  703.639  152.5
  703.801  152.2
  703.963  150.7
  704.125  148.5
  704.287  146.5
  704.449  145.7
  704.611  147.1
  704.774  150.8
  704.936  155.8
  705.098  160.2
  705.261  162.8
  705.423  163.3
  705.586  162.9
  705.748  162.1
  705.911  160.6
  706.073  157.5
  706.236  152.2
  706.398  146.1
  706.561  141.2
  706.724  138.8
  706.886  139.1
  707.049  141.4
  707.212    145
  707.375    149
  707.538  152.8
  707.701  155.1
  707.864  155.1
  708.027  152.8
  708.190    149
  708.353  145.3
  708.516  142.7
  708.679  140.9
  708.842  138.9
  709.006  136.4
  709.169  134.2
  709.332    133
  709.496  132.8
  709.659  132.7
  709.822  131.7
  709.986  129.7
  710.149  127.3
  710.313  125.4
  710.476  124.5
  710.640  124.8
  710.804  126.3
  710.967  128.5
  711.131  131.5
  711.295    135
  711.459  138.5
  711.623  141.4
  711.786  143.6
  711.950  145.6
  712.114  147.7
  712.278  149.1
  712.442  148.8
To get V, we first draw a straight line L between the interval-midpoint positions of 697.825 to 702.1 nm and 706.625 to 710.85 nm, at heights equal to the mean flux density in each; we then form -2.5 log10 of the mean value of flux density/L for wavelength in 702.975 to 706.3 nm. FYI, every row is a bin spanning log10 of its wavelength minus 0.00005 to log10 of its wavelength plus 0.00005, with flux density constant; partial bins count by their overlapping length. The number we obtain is -0.08 mag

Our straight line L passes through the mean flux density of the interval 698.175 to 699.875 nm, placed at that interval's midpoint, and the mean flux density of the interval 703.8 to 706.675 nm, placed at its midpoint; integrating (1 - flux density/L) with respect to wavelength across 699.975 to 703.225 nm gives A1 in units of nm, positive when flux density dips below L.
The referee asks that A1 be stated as 0.16 nm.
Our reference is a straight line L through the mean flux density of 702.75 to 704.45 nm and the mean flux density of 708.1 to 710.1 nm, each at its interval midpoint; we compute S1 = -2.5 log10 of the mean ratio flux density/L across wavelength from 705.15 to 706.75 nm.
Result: -0.09 mag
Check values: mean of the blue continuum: 148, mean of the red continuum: 137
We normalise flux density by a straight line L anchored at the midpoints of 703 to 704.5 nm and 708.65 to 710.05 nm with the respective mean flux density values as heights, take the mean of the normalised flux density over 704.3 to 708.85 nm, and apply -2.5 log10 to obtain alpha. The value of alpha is -0.07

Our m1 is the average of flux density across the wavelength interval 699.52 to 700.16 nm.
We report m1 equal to 152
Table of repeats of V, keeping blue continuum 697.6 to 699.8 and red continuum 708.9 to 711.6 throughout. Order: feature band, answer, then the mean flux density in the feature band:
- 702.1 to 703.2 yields 0.03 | 137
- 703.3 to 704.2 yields -0.08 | 151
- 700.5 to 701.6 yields -0.03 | 148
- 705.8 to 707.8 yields -0.10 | 148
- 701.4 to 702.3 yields 0.08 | 132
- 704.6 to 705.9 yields -0.15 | 159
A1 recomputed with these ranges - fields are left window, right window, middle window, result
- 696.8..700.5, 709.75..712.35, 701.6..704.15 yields 0.01 nm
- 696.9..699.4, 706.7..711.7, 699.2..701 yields -0.14 nm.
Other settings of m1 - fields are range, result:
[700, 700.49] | 156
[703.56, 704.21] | 151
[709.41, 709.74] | 133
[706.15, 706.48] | 149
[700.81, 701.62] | 143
